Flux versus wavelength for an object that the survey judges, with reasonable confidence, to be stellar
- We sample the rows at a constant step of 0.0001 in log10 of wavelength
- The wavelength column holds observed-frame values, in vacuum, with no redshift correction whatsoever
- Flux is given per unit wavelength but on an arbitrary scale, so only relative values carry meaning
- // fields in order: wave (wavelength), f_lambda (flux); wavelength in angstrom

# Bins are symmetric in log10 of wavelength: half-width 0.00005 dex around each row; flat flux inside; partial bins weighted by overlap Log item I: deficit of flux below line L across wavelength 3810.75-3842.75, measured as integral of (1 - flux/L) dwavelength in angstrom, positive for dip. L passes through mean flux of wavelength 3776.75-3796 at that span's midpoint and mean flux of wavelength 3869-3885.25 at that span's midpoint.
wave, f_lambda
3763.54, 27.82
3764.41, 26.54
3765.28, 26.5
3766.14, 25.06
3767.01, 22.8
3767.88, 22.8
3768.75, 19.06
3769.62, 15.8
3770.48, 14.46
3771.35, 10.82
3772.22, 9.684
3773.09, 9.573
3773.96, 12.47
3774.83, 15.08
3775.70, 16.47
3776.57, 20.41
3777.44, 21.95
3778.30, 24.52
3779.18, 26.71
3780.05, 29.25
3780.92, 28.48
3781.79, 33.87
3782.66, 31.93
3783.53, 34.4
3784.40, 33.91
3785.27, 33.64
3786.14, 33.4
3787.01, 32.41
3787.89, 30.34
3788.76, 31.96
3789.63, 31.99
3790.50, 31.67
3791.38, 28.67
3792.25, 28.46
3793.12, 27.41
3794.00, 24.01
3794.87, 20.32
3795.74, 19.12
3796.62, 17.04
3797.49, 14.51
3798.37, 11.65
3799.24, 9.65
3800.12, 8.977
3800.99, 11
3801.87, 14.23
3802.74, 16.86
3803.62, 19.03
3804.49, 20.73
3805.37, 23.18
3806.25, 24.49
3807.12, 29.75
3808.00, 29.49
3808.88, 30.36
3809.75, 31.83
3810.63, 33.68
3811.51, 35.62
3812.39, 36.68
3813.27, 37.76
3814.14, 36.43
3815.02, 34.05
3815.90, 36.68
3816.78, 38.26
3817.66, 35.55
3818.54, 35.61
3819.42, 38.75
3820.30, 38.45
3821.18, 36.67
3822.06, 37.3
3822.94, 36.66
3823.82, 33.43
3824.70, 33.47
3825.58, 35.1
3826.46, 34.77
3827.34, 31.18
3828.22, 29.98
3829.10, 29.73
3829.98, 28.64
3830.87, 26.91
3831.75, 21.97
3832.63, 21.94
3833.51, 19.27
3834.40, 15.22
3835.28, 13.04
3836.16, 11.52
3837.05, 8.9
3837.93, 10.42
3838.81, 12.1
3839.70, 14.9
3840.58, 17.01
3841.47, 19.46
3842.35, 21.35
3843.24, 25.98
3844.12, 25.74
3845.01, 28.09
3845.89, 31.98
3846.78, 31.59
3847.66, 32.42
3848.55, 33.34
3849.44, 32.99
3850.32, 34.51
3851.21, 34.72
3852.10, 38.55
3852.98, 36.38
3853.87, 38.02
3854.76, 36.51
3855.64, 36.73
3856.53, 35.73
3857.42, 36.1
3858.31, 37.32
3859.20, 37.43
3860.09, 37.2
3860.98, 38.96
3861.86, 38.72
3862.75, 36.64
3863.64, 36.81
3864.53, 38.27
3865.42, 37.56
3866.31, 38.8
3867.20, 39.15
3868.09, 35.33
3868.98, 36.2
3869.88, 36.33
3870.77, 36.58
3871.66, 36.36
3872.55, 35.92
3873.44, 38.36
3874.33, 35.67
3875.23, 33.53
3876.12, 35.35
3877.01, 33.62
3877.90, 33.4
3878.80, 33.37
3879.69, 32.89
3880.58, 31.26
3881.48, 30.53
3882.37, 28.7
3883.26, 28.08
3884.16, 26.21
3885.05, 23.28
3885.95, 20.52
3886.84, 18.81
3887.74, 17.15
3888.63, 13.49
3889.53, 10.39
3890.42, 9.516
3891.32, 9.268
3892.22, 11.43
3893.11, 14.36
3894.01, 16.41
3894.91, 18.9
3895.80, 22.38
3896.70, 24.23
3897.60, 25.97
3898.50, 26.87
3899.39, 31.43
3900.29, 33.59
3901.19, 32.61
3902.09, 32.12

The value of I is 2.8 angstrom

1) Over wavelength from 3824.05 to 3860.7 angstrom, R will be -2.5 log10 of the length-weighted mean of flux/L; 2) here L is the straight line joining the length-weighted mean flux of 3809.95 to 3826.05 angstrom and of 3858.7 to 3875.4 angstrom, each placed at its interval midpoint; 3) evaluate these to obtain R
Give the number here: 0.30 mag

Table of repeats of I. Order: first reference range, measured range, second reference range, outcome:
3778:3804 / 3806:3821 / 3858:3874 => -3.2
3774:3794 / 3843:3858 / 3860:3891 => -1.7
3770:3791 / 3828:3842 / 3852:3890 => 5.2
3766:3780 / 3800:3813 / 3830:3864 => -1.2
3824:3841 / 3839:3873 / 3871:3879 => -4.6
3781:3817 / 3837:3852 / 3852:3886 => 3.3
